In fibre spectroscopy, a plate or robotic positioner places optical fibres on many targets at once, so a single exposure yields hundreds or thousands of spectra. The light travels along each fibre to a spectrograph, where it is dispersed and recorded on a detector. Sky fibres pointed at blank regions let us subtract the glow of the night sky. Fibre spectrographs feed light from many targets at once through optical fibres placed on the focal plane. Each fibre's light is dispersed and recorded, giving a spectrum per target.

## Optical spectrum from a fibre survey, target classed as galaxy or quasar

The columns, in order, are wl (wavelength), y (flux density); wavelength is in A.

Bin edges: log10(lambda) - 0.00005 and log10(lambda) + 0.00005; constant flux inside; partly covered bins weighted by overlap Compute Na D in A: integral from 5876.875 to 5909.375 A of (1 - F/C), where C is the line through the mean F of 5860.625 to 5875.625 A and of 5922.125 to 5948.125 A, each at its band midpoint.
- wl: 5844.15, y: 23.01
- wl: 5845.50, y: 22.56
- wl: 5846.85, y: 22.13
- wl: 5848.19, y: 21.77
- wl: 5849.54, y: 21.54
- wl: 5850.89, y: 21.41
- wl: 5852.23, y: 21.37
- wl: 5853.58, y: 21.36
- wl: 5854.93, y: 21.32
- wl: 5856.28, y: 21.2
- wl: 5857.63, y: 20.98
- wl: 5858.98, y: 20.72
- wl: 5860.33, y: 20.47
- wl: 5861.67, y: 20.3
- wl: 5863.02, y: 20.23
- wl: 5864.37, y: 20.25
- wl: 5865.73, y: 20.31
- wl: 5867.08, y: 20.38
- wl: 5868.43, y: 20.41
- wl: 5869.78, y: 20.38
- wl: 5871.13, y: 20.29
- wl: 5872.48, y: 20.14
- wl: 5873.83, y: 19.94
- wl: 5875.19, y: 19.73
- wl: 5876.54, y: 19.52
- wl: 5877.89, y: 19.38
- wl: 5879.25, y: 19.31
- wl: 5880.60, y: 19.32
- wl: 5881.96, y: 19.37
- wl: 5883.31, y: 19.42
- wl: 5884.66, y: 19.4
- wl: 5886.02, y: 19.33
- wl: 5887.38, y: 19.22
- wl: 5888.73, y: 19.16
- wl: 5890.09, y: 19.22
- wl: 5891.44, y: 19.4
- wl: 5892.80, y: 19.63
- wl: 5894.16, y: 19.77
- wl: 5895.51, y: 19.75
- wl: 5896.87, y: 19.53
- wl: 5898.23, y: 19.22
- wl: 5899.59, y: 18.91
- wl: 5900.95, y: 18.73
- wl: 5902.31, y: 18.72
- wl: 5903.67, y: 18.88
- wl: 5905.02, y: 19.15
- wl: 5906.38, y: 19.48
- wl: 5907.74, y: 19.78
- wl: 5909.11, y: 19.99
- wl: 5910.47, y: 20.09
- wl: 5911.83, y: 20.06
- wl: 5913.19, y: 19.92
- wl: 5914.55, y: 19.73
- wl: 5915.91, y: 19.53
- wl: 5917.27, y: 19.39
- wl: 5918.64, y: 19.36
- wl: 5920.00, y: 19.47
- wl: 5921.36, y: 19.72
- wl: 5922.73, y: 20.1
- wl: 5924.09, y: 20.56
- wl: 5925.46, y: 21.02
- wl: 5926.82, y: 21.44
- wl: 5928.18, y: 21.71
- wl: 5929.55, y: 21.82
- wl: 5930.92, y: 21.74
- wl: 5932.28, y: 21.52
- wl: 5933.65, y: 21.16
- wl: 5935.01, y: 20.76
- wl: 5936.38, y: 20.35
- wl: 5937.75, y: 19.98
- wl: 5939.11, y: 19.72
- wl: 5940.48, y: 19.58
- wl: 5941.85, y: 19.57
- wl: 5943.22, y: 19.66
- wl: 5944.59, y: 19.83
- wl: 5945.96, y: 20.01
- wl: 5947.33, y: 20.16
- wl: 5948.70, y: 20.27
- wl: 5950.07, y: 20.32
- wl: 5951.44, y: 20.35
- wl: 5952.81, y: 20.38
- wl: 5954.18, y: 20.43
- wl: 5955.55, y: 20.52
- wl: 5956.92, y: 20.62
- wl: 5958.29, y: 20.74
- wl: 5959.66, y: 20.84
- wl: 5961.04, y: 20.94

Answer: 1.6 A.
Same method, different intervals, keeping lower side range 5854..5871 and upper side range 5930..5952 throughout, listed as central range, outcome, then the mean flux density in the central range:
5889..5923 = 1.6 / 19.5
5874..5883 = 0.5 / 19.5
